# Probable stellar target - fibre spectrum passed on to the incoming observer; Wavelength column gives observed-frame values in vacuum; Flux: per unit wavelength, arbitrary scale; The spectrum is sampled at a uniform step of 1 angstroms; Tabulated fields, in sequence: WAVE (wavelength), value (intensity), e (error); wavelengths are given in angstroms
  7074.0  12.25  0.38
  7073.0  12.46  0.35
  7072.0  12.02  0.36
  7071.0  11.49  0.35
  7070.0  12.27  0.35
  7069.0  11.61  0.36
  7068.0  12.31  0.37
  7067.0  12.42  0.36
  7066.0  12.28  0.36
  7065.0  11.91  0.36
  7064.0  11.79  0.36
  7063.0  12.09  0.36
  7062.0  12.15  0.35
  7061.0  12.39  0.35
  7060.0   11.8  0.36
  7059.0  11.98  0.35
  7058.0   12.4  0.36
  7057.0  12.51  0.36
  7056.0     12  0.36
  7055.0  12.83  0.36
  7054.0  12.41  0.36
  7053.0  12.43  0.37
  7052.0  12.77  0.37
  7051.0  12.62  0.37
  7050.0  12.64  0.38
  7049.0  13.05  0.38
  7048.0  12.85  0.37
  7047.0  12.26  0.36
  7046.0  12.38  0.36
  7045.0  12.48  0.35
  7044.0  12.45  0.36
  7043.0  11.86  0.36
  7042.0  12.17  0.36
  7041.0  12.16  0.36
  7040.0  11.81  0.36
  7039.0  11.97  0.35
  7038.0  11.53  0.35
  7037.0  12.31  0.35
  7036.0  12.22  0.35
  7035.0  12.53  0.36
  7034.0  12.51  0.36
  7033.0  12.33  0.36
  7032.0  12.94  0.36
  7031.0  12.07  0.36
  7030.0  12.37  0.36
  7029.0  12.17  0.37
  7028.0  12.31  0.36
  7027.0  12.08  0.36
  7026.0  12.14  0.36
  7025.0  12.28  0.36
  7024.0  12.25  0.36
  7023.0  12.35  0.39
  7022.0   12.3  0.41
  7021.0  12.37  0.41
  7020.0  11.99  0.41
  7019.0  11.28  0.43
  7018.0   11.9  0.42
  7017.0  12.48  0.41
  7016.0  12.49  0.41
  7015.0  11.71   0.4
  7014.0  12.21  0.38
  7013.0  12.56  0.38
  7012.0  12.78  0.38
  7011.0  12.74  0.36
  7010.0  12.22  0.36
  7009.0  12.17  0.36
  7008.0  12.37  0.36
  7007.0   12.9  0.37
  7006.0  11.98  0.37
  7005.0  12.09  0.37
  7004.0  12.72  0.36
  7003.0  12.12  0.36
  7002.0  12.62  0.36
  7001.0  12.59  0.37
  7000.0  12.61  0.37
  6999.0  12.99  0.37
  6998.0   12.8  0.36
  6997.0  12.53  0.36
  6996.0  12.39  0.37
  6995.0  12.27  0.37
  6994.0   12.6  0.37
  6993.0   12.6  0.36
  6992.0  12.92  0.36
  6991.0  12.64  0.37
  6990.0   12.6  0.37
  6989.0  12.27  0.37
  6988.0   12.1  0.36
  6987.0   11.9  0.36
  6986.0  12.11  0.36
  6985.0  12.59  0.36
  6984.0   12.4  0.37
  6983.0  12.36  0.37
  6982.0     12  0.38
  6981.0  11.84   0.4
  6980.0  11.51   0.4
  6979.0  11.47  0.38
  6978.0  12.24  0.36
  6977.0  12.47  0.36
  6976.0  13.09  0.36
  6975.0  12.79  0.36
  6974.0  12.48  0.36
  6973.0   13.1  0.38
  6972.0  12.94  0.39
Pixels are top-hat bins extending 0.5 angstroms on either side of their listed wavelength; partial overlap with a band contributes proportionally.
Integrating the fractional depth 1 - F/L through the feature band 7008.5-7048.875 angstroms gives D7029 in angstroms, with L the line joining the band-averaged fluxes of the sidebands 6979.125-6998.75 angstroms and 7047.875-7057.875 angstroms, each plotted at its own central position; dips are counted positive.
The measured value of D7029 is 0.8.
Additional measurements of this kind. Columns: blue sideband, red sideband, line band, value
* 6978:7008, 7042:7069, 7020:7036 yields 0.0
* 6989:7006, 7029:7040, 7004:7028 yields 0.3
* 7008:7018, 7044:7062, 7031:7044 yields 0.2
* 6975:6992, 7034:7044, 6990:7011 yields -0.5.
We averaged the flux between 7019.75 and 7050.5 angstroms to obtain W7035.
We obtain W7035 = 12.3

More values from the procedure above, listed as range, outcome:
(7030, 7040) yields 12.2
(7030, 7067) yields 12.3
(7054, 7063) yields 12.3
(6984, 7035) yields 12.4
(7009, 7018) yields 12.4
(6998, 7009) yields 12.5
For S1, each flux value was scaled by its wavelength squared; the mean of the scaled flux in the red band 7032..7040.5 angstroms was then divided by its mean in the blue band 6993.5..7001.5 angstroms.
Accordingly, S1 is 1.0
